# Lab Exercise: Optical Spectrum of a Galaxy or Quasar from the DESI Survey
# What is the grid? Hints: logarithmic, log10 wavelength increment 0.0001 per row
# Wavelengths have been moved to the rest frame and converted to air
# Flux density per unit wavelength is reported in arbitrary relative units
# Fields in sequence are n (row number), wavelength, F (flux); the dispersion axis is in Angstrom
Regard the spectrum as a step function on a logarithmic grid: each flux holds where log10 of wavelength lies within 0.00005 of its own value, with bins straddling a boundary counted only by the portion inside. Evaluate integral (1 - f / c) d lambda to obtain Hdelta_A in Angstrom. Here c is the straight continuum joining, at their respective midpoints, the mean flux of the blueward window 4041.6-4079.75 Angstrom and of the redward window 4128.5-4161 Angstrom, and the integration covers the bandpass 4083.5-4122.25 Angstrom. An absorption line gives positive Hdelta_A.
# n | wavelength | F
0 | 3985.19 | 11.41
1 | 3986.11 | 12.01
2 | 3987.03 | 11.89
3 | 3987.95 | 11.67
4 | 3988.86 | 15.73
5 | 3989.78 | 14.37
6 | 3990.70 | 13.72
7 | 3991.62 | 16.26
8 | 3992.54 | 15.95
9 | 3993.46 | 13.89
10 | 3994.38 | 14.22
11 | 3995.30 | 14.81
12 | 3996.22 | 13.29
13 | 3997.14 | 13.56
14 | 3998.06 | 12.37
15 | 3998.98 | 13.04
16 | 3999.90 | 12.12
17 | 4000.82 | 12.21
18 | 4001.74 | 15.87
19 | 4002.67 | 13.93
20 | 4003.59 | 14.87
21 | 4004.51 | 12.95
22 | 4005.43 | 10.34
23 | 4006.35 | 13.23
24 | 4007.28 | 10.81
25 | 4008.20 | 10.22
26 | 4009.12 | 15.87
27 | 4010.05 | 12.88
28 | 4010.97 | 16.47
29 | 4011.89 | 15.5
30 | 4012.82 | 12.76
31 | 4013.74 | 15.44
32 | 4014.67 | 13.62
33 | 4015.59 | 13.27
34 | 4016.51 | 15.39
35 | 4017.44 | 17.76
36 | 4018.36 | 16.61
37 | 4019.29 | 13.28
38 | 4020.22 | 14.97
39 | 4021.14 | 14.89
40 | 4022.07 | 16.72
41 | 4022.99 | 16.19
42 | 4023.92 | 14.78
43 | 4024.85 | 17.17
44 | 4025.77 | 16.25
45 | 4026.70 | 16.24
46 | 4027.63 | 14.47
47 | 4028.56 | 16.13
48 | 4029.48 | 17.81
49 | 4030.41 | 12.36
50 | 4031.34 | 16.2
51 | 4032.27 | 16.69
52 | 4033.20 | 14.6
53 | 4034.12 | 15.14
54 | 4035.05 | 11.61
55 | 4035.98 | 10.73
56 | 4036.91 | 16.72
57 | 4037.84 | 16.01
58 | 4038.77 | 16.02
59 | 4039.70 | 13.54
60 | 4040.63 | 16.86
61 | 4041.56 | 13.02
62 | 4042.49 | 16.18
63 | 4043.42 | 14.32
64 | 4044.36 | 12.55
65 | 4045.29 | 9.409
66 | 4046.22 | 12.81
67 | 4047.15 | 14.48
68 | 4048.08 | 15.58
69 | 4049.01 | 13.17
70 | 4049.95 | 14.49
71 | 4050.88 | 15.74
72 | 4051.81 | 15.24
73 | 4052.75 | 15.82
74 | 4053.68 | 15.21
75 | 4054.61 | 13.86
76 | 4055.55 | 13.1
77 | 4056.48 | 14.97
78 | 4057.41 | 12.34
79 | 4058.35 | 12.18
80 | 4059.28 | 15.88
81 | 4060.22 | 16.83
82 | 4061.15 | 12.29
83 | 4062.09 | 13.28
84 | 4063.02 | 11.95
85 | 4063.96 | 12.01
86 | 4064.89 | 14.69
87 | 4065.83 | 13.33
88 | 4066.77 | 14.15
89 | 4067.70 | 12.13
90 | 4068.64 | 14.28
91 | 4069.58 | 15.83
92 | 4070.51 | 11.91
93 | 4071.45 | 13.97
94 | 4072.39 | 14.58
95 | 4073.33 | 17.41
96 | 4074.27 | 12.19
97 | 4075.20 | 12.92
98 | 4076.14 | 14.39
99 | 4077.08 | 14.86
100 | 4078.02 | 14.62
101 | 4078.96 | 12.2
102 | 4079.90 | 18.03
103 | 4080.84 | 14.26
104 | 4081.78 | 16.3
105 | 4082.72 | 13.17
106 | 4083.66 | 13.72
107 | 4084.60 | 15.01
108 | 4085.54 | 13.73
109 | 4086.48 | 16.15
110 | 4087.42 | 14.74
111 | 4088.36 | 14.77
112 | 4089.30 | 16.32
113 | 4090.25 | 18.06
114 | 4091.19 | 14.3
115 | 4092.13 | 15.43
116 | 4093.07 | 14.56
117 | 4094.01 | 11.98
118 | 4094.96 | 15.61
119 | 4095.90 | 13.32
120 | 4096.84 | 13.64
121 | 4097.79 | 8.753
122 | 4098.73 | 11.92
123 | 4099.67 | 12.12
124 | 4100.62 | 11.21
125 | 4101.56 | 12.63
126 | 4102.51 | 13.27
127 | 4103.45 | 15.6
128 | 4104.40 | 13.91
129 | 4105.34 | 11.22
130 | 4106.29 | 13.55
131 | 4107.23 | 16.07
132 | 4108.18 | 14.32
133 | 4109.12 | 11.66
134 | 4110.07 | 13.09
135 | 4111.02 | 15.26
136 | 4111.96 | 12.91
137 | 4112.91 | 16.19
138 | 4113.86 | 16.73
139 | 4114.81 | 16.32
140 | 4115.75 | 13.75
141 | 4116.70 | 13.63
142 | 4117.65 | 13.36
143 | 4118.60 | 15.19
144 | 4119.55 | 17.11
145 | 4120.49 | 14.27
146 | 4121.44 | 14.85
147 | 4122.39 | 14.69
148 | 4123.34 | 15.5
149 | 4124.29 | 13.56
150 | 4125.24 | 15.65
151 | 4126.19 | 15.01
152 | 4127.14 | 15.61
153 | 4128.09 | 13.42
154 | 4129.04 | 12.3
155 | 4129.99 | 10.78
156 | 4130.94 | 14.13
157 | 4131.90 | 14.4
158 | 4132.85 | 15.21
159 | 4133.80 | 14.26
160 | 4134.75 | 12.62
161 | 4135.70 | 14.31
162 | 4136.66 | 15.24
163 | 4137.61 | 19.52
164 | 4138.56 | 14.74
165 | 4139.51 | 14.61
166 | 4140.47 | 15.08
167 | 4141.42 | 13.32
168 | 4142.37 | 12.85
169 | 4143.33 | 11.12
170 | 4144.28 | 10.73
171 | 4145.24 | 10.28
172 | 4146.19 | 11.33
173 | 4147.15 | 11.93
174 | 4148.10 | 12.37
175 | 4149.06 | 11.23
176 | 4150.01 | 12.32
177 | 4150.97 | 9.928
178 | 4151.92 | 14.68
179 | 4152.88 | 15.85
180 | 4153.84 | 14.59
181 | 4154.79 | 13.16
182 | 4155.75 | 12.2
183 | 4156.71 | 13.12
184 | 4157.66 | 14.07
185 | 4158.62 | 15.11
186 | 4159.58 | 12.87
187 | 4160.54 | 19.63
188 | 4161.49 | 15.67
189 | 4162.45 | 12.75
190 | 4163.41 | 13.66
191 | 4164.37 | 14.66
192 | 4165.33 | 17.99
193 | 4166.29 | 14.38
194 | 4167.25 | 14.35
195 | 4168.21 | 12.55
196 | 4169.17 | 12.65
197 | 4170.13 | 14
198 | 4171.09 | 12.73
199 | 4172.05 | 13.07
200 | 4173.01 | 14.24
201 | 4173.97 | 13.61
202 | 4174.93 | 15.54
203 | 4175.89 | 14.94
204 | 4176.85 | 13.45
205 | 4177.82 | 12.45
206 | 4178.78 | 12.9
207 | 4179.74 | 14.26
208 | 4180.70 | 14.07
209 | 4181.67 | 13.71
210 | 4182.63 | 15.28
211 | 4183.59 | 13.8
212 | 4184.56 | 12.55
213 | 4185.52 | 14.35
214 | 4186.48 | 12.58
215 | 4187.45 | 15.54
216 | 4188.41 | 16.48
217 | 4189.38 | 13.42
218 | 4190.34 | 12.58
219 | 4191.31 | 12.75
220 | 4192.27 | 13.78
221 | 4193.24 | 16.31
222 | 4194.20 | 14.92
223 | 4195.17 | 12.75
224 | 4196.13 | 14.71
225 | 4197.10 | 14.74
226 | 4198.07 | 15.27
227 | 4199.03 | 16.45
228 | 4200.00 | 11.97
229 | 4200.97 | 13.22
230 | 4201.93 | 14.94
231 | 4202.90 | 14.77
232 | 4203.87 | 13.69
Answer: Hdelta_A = -1.2 Angstrom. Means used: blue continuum 14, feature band 14.2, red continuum 13.5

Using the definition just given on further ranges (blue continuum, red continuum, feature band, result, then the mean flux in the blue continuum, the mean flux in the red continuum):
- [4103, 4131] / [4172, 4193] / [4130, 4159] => 1.5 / 14.3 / 13.9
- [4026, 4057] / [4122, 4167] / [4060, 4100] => 0.7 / 14.6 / 13.9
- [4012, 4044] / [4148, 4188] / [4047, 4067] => 1.0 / 15.1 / 13.9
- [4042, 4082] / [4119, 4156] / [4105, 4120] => -0.6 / 14.1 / 13.7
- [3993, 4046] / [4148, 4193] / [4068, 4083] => -0.3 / 14.3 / 13.9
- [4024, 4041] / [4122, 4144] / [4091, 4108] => 1.5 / 15.2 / 14.2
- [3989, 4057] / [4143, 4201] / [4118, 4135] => -0.5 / 14.4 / 13.7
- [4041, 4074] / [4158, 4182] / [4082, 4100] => -0.1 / 14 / 14.2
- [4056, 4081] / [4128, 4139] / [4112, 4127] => -0.8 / 14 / 14.3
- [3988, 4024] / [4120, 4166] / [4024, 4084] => -1.3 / 14.2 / 13.9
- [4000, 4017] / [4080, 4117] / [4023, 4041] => -2.0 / 13.6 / 14.1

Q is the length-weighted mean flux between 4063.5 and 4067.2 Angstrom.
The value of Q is 13.5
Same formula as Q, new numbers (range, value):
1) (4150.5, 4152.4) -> 12.3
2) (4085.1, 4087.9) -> 14.9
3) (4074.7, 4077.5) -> 14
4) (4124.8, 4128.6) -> 14.9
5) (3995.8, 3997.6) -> 13.4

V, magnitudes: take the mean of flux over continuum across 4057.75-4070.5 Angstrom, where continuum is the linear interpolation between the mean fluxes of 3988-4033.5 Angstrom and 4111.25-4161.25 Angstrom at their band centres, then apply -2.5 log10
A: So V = 0.05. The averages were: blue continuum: 14.5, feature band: 13.7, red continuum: 14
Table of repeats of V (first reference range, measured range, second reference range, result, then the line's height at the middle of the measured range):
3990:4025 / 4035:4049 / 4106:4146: 0.01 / 14.2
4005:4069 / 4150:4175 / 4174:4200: 0.01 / 14.2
